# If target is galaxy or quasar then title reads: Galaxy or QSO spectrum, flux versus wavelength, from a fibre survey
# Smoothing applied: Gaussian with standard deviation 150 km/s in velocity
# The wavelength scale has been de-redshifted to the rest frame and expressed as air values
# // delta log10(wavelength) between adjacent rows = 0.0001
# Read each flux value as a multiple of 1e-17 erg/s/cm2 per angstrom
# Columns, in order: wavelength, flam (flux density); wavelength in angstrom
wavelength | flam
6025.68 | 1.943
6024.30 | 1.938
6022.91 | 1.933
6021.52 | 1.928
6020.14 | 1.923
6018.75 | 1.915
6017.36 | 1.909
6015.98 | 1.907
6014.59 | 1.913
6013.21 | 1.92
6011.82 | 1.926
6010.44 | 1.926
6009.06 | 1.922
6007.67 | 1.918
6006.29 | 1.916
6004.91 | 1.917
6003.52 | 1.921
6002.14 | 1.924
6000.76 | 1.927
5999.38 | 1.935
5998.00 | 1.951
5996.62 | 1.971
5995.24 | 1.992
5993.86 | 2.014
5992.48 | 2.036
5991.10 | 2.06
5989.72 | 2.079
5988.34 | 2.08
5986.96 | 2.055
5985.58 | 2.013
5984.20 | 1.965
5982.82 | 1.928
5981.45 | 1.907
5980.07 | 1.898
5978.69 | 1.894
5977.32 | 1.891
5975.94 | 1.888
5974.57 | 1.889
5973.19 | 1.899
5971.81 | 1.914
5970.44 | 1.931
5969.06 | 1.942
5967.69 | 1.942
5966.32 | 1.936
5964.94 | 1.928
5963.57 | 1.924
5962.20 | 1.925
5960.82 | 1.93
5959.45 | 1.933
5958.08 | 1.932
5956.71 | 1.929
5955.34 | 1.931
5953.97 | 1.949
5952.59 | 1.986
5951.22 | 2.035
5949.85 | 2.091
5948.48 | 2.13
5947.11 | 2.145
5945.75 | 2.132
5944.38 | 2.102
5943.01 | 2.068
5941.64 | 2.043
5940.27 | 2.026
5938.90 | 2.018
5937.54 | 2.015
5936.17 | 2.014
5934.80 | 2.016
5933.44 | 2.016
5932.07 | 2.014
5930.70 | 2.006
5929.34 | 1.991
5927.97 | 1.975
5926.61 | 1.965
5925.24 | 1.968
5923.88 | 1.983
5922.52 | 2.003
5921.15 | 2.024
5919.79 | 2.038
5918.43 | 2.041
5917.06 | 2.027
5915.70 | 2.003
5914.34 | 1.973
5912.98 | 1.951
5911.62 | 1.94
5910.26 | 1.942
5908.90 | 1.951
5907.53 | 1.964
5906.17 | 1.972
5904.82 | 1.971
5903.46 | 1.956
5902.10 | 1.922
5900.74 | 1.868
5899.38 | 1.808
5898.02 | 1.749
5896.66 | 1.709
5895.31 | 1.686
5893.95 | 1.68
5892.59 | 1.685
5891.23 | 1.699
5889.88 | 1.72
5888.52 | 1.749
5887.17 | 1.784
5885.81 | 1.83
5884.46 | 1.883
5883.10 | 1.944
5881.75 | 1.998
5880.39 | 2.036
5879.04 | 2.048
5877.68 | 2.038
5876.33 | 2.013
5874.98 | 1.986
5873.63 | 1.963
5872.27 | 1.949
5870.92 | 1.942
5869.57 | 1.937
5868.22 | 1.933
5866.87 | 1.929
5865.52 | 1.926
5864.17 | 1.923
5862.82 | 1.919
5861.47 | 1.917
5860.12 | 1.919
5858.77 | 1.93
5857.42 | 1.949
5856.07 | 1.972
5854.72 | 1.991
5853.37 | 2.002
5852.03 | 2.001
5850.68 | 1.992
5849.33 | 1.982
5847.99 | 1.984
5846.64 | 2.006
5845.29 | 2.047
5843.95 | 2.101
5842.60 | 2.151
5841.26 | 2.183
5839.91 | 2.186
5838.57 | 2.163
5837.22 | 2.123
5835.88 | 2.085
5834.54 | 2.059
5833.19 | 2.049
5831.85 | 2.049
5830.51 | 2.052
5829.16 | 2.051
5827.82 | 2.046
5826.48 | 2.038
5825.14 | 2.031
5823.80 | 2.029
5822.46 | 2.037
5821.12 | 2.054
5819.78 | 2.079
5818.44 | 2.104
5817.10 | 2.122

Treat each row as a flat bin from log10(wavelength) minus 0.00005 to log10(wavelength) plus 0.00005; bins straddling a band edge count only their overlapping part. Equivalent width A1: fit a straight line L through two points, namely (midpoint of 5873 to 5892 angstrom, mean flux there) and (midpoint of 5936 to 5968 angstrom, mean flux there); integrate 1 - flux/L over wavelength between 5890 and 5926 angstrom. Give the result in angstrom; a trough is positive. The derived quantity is 0.7 angstrom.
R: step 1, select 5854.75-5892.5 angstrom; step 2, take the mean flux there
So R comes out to 1.92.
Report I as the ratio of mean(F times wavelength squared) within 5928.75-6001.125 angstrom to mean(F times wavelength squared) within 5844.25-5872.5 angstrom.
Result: 1.05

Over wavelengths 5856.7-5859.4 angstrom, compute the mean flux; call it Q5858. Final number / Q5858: 1.94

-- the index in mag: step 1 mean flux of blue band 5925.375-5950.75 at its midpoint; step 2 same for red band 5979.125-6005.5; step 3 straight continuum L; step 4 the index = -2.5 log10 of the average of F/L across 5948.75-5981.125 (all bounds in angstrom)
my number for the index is 0.04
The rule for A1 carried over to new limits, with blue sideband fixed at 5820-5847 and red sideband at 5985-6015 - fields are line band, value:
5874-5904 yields 2.8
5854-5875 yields 1.2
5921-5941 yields 0.1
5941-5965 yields -0.1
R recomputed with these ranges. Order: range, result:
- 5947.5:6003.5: 1.96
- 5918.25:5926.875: 2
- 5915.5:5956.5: 2.02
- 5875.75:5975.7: 1.95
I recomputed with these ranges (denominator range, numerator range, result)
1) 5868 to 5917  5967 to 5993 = 1.06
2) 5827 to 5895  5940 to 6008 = 1.04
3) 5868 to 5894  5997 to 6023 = 1.06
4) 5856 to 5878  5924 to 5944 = 1.06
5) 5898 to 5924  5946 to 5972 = 1.02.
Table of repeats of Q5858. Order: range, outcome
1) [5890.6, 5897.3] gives 1.69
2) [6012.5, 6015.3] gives 1.91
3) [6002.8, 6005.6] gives 1.92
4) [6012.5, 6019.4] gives 1.91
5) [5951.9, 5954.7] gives 1.96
